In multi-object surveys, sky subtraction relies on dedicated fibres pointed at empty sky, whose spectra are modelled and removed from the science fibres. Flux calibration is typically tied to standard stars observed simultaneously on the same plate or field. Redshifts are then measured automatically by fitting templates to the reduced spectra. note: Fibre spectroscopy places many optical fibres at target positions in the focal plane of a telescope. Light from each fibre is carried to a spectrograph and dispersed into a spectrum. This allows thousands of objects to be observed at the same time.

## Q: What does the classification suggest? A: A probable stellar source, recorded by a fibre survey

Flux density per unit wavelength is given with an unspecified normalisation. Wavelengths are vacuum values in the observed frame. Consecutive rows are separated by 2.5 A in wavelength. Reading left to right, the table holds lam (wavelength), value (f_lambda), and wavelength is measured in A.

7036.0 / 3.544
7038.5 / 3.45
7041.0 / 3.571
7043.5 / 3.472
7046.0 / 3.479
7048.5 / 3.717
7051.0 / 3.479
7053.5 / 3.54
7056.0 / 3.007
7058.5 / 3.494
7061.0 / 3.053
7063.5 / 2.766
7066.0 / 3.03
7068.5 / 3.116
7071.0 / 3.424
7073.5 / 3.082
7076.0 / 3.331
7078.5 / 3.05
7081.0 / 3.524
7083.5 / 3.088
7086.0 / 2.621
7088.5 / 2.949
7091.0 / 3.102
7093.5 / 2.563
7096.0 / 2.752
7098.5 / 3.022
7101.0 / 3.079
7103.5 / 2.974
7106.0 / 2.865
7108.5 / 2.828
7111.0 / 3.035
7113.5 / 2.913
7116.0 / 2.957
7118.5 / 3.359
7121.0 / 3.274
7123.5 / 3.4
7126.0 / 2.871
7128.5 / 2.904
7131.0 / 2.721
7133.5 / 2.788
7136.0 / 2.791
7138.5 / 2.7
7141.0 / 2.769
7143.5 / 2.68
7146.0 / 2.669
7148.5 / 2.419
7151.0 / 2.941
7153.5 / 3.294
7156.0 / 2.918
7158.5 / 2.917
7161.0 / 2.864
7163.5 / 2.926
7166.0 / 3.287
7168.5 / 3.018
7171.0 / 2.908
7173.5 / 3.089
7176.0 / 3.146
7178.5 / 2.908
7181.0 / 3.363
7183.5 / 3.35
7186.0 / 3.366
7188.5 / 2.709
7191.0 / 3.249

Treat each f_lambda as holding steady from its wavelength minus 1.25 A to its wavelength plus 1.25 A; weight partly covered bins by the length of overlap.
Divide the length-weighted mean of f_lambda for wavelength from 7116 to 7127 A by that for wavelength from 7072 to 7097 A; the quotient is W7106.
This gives 1.1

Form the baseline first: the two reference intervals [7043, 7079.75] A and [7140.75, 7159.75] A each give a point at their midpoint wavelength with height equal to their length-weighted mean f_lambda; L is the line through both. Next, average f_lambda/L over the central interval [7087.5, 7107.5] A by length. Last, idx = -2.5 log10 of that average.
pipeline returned 0.064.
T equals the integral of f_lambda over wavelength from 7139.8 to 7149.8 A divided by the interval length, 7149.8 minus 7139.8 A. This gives 2.64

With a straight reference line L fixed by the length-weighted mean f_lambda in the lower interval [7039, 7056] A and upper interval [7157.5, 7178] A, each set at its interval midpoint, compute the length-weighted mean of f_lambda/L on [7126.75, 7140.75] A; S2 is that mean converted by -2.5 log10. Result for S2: 0.14 mag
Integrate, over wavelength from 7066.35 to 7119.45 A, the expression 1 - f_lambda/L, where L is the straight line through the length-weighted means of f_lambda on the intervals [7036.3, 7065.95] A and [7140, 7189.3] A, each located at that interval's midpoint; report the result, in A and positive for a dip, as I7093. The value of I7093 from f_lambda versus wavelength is 3.2 A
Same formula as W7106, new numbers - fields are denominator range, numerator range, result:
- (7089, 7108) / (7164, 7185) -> 1.08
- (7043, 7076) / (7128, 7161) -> 0.86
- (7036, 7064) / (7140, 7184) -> 0.87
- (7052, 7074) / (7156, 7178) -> 0.95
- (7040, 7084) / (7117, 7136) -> 0.92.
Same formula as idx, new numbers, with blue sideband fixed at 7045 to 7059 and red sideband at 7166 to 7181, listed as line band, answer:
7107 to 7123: 0.06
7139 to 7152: 0.17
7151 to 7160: 0.04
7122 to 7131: 0.07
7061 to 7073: 0.11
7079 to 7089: 0.10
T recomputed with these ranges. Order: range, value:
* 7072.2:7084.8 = 3.21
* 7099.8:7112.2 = 2.96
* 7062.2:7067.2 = 2.9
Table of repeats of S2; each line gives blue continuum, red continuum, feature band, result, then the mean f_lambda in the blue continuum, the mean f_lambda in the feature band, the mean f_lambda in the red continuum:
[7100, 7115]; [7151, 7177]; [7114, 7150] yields 0.04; 2.95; 2.88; 3.03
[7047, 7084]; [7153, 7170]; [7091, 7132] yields 0.06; 3.25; 2.98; 3.02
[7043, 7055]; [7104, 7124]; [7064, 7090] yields 0.07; 3.53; 3.11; 3.06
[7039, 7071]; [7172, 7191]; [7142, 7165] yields 0.12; 3.32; 2.85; 3.14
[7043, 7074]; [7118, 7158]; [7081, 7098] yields 0.08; 3.28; 2.9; 2.9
